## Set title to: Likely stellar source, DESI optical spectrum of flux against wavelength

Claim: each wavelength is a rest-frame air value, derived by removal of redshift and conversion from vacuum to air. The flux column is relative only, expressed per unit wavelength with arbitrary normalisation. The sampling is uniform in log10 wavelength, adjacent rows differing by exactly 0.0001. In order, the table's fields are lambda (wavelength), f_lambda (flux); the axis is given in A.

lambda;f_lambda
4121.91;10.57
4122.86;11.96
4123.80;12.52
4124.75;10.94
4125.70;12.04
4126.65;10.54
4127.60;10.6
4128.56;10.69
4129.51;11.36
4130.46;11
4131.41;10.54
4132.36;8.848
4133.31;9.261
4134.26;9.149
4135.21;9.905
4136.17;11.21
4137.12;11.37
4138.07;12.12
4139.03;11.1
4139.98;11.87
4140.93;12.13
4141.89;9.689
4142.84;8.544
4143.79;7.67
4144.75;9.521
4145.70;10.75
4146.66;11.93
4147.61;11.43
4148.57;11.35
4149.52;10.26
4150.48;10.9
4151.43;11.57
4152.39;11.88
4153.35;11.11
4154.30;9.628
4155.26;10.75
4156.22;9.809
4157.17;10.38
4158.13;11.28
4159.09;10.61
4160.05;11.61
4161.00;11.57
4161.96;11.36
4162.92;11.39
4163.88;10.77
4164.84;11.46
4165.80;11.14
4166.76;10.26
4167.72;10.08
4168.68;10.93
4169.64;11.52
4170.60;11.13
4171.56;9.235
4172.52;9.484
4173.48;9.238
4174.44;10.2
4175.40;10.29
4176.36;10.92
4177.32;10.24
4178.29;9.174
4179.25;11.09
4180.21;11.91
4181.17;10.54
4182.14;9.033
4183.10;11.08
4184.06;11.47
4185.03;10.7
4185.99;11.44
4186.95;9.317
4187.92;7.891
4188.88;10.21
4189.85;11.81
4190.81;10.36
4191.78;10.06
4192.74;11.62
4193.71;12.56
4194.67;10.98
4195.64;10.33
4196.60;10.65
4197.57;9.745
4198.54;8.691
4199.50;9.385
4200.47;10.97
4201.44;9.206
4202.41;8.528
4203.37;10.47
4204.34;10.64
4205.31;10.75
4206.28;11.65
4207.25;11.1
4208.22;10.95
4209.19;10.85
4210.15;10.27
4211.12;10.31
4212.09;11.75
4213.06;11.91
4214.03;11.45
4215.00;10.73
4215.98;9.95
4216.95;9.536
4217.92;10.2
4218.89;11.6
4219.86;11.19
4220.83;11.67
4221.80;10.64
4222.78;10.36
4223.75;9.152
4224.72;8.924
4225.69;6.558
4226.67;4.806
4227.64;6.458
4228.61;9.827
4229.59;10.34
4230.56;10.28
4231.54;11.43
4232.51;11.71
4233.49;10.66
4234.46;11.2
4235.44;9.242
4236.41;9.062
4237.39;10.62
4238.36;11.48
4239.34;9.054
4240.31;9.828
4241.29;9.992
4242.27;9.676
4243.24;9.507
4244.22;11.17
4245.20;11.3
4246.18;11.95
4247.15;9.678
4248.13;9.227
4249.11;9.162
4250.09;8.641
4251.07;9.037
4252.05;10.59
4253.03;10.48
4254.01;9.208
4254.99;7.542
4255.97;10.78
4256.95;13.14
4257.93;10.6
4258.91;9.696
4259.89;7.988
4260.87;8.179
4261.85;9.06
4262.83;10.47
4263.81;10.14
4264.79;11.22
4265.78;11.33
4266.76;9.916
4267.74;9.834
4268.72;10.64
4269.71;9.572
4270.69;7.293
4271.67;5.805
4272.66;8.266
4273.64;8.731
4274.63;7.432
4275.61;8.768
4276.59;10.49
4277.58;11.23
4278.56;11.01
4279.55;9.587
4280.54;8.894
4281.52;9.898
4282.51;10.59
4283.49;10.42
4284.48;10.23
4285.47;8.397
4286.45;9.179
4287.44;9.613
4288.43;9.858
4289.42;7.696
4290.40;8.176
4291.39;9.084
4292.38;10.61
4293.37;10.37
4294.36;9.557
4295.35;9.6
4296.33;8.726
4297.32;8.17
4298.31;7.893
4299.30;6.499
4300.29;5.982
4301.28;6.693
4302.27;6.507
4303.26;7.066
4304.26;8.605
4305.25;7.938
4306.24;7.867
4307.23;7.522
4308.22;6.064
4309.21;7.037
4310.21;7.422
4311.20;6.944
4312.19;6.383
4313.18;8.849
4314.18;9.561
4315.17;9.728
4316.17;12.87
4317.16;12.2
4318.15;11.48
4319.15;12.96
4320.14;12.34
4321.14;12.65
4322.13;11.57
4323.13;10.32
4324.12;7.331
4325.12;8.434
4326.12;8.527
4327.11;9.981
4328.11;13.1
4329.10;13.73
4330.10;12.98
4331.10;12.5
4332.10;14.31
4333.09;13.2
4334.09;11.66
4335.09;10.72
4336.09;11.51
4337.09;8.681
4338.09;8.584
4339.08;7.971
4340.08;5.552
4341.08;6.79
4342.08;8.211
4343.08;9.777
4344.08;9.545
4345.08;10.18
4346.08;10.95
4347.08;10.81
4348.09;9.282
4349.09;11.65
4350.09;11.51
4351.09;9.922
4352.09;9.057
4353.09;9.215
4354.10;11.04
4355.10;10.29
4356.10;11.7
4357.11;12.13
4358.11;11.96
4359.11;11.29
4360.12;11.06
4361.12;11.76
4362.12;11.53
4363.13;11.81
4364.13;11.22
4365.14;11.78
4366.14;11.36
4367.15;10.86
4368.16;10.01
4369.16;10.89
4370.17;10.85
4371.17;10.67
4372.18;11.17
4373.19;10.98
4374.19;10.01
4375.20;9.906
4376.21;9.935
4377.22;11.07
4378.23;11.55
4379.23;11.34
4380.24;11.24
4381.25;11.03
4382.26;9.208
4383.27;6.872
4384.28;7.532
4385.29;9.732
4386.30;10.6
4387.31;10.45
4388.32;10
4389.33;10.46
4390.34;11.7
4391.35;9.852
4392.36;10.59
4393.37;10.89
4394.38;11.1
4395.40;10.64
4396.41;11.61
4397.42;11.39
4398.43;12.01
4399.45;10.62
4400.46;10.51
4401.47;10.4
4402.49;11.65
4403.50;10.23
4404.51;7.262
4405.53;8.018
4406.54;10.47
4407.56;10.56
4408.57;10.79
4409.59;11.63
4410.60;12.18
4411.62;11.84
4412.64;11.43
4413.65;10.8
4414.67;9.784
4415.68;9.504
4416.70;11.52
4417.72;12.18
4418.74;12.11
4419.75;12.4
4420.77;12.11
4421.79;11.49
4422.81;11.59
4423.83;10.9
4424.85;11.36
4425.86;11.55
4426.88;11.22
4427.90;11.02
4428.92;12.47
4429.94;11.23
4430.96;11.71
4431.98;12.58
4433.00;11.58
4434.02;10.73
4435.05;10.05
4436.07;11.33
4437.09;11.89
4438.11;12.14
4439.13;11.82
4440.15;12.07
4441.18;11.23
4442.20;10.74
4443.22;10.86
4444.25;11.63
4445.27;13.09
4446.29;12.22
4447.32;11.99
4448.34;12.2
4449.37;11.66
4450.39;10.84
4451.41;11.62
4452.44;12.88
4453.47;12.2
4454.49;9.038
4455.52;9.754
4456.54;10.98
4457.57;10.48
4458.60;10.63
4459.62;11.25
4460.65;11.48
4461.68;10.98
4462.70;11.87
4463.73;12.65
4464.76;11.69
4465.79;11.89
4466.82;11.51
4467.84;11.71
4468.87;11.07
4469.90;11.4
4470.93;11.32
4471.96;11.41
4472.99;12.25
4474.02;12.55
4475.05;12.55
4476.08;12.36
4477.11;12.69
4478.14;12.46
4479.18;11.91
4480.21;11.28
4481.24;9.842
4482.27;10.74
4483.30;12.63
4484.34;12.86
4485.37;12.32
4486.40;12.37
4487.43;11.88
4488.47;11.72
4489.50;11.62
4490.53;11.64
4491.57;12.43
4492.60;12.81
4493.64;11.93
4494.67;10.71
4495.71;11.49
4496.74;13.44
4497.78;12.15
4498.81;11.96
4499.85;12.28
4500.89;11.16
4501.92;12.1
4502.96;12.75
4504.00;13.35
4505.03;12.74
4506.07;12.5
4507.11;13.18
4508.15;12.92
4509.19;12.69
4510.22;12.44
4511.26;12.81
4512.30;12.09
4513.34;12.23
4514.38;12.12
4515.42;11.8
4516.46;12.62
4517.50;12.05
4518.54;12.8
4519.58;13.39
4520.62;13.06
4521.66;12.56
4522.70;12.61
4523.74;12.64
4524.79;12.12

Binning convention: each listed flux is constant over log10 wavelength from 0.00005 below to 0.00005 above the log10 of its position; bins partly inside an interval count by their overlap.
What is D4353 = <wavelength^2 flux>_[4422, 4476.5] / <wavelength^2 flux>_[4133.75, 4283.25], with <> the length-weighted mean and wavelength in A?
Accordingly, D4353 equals 1.26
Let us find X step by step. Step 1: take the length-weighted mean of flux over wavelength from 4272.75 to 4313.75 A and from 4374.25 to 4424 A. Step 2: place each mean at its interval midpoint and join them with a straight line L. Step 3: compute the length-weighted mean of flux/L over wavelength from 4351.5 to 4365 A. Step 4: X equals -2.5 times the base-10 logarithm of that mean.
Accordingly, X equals -0.128 mag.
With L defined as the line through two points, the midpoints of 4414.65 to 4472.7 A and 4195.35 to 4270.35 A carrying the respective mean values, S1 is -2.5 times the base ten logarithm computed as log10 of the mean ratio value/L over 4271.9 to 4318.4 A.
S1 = 0.19 mag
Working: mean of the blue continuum 10.1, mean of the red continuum 11.5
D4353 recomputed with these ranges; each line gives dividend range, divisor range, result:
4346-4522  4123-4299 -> 1.24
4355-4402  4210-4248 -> 1.14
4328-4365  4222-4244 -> 1.18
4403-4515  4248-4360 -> 1.29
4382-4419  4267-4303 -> 1.24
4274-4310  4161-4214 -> 0.86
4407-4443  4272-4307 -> 1.38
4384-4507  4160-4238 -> 1.24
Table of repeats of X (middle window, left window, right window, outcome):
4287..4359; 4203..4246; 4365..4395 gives 0.08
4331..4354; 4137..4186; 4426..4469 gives 0.12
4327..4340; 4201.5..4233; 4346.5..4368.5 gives -0.05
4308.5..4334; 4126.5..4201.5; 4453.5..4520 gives 0.06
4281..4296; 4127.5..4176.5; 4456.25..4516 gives 0.17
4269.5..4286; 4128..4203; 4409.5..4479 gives 0.19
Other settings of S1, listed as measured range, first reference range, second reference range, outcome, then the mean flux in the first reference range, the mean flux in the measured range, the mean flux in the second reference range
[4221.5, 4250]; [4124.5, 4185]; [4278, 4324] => 0.006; 10.6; 9.75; 9.13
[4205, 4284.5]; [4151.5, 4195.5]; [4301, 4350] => 0.032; 10.7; 9.94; 9.76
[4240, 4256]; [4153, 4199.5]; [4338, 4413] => 0.072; 10.6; 9.84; 10.4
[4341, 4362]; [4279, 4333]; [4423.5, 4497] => -0.037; 9.49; 10.5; 11.6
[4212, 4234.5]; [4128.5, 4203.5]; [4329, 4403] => 0.054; 10.5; 10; 10.6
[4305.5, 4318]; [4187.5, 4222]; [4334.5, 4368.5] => 0.201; 10.6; 8.61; 10.3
